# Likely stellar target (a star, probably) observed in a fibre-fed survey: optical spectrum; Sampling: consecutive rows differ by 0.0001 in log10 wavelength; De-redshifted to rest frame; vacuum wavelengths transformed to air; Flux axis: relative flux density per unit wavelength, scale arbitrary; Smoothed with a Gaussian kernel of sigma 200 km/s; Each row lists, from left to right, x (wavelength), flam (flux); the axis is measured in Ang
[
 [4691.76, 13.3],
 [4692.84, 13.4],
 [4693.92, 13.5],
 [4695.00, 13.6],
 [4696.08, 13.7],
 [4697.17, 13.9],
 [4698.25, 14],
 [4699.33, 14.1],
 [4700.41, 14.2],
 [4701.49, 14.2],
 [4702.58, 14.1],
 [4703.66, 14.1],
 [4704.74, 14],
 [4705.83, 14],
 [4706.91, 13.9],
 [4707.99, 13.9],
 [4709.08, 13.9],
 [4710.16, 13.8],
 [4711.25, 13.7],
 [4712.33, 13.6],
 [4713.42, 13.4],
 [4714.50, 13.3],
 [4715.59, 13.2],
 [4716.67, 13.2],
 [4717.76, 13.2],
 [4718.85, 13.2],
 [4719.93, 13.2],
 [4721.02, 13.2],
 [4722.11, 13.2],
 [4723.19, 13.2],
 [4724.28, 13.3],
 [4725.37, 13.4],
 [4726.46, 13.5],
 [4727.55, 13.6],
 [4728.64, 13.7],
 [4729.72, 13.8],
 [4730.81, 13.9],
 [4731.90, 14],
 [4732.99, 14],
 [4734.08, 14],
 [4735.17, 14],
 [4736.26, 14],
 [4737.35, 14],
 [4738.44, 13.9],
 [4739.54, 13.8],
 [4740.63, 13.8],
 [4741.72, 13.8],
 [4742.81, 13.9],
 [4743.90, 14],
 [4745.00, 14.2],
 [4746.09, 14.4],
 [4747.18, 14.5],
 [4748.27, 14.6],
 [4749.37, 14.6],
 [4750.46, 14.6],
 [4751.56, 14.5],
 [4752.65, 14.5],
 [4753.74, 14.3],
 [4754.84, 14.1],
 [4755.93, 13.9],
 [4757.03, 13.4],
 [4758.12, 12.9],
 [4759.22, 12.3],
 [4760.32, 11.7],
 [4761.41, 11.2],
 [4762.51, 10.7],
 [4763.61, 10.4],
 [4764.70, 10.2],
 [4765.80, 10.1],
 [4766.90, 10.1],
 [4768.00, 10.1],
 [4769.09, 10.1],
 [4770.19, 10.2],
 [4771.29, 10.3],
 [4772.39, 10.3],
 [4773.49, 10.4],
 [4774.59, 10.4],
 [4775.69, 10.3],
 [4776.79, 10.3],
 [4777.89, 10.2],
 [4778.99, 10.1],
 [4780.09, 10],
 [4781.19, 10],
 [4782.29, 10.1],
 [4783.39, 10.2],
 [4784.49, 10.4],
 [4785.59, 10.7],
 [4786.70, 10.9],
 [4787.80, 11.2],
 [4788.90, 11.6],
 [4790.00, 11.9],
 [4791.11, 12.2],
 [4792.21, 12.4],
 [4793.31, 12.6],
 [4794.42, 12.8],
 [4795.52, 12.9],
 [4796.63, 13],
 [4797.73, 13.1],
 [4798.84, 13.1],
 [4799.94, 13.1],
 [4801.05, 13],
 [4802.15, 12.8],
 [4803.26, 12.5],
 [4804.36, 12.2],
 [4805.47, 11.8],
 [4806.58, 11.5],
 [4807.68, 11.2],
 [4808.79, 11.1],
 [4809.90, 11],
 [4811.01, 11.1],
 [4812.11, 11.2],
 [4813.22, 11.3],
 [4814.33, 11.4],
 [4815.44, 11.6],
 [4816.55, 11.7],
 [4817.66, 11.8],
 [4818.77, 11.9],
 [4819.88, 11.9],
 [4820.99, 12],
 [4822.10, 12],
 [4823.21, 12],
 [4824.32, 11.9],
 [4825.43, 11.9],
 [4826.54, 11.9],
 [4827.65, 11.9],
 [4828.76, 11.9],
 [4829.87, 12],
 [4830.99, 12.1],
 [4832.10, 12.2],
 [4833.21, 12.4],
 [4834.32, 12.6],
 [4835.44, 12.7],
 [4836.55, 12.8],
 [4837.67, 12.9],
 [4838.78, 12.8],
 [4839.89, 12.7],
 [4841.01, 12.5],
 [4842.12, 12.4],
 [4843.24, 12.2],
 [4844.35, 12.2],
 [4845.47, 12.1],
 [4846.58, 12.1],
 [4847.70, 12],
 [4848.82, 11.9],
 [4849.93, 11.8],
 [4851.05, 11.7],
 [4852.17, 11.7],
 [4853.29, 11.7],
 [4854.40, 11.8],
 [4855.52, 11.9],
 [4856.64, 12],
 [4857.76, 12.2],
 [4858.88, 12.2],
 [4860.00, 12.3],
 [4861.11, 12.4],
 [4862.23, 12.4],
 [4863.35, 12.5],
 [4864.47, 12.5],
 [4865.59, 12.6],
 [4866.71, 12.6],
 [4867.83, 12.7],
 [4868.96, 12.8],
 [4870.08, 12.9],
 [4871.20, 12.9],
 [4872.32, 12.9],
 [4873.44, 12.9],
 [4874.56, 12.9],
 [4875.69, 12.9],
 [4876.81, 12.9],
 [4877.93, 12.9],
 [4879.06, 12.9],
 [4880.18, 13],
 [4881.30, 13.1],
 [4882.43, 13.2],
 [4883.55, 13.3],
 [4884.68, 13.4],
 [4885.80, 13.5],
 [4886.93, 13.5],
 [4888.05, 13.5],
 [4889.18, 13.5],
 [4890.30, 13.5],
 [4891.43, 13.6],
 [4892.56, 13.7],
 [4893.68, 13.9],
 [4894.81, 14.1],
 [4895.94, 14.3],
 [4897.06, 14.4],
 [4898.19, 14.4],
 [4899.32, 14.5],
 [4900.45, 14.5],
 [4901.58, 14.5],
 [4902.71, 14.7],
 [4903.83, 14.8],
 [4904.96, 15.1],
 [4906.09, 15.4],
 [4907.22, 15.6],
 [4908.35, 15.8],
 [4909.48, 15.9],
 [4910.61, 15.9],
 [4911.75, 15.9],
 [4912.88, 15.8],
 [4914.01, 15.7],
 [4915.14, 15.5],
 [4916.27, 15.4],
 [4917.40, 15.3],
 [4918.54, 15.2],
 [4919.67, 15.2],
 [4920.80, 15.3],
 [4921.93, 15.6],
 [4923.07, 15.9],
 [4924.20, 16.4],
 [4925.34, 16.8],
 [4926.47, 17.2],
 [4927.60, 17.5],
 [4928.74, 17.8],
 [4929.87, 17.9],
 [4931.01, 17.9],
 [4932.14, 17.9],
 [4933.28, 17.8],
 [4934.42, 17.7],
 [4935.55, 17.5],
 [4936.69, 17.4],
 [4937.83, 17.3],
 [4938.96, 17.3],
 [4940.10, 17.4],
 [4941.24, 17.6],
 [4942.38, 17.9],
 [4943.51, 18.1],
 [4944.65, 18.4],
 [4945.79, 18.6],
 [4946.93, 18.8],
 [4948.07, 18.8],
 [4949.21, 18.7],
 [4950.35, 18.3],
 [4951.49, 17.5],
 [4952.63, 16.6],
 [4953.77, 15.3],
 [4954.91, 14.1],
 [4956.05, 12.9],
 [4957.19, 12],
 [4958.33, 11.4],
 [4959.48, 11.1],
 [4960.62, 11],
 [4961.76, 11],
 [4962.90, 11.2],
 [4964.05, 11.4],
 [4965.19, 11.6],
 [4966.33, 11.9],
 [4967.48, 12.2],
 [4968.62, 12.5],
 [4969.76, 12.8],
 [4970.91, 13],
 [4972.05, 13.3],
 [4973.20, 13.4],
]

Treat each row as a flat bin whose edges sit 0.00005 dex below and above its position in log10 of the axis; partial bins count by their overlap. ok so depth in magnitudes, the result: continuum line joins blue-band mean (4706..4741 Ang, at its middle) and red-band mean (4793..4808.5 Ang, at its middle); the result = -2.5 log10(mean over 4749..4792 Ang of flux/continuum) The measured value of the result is 0.138 mag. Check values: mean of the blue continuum 13.6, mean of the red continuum 12.5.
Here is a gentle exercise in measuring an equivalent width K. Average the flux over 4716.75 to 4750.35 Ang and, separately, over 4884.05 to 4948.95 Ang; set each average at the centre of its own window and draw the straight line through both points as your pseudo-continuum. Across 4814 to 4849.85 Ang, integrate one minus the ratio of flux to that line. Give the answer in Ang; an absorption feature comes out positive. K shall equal 6.7 Ang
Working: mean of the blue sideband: 13.8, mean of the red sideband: 15.9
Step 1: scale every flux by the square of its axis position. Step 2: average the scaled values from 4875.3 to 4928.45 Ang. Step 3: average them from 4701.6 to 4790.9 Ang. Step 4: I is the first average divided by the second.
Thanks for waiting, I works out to 1.2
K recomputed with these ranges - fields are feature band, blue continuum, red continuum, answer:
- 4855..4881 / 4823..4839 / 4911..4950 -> 2.6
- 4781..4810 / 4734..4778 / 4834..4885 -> 1.5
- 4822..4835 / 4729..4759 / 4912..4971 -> 2.3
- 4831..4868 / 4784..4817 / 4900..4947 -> 3.9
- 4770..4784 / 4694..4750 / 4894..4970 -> 4.0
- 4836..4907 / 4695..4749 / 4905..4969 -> 9.9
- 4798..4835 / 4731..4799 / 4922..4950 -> 5.1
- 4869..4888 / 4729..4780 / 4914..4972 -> 1.9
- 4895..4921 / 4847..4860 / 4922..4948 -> 0.9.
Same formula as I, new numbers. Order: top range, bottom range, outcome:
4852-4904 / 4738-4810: 1.14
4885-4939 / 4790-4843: 1.33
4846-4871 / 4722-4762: 0.93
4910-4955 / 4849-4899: 1.35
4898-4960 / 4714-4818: 1.40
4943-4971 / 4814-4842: 1.25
